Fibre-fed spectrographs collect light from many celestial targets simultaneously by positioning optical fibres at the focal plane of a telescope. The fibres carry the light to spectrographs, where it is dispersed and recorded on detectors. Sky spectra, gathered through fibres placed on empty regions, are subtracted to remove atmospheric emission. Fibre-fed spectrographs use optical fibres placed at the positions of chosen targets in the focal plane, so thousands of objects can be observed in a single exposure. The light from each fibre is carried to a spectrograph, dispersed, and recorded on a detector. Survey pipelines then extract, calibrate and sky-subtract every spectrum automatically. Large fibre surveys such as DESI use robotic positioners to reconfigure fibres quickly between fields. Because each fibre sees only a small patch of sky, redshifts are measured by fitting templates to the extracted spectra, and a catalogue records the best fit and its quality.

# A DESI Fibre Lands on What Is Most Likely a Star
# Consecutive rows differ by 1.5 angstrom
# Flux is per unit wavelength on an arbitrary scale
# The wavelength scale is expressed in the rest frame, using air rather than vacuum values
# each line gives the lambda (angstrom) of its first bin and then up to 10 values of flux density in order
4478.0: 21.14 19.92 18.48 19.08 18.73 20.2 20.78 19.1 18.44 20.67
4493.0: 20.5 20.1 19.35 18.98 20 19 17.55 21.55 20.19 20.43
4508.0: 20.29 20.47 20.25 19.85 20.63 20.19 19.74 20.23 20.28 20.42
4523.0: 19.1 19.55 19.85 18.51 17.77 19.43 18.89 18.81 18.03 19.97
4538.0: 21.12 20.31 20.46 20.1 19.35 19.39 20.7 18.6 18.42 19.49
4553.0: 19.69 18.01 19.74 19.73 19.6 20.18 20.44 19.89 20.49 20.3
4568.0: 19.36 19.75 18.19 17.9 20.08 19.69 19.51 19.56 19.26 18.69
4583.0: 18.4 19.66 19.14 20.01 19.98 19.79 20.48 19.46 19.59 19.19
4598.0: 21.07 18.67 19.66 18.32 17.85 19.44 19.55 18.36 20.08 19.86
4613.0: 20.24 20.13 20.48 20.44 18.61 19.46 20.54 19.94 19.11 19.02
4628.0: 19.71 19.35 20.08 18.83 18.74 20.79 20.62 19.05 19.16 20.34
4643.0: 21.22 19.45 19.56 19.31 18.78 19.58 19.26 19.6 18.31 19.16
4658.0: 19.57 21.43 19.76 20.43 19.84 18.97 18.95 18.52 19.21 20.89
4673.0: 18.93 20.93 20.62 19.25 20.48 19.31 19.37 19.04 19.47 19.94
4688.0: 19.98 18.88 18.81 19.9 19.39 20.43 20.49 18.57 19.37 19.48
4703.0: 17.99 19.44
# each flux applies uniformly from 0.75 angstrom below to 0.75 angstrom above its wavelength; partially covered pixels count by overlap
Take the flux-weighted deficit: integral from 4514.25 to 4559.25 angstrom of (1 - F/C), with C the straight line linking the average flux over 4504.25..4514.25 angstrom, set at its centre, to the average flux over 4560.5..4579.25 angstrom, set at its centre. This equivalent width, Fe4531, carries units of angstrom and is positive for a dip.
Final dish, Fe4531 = 1.0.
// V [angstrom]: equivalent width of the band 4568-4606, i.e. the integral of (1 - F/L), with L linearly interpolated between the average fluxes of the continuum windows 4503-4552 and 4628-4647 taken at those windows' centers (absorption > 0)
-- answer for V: 0.8 angstrom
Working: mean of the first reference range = 19.8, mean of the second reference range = 19.8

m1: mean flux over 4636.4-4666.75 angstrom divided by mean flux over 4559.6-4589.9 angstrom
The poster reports 1.01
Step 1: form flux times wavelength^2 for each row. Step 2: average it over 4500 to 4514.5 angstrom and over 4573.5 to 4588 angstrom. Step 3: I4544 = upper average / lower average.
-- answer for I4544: 1.0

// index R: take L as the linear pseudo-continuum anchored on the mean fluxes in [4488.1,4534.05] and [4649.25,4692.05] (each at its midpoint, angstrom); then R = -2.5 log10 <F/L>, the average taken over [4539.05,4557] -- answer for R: 0.01 mag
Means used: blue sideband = 19.7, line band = 19.5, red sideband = 19.6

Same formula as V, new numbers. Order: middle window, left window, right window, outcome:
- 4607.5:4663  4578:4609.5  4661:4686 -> -0.52 angstrom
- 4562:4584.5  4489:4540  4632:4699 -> 0.31 angstrom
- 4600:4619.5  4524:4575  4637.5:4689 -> 0.10 angstrom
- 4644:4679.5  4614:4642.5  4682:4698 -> 0.08 angstrom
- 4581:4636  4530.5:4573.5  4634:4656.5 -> 0.12 angstrom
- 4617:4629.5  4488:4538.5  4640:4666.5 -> 0.06 angstrom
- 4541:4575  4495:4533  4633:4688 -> 0.25 angstrom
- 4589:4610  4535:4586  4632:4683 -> 0.21 angstrom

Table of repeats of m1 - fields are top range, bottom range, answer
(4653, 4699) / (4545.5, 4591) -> 1.01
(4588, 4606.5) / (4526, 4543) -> 1.00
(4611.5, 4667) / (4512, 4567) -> 1.00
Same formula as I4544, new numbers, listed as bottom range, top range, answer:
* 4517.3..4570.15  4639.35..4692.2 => 1.06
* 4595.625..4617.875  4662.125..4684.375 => 1.03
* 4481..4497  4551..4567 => 1.04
